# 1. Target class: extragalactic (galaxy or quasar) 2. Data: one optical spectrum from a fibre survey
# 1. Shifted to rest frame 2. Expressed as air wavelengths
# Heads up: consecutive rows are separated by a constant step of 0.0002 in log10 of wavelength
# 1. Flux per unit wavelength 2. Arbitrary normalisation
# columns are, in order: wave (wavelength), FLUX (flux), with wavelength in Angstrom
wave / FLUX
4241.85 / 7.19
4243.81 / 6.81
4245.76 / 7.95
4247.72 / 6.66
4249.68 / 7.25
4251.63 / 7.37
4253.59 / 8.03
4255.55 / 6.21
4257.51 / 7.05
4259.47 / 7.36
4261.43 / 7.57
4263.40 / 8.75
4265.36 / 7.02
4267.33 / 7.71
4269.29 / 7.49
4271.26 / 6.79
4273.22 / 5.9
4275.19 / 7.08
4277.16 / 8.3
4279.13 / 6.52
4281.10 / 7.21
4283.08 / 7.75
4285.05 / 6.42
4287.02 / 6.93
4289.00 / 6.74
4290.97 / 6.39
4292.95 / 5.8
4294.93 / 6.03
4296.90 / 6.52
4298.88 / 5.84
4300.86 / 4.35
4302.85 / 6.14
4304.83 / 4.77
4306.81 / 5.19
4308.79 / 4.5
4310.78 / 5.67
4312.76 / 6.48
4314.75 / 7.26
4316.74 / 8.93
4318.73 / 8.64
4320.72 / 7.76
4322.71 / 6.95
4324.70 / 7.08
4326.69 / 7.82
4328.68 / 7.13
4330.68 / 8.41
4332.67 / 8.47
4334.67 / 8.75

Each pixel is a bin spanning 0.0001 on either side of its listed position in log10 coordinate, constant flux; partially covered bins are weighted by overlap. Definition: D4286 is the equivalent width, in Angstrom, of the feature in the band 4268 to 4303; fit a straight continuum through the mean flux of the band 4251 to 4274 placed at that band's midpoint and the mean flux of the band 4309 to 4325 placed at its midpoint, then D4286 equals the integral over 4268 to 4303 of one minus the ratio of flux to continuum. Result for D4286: 3.2 Angstrom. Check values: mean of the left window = 7.28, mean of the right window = 7.22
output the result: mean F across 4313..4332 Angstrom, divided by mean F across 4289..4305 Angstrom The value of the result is 1.3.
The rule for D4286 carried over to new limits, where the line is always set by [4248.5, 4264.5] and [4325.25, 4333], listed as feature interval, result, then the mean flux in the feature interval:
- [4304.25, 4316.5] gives 2.97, 5.88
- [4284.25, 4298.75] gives 2.42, 6.37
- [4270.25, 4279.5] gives 0.74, 6.95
